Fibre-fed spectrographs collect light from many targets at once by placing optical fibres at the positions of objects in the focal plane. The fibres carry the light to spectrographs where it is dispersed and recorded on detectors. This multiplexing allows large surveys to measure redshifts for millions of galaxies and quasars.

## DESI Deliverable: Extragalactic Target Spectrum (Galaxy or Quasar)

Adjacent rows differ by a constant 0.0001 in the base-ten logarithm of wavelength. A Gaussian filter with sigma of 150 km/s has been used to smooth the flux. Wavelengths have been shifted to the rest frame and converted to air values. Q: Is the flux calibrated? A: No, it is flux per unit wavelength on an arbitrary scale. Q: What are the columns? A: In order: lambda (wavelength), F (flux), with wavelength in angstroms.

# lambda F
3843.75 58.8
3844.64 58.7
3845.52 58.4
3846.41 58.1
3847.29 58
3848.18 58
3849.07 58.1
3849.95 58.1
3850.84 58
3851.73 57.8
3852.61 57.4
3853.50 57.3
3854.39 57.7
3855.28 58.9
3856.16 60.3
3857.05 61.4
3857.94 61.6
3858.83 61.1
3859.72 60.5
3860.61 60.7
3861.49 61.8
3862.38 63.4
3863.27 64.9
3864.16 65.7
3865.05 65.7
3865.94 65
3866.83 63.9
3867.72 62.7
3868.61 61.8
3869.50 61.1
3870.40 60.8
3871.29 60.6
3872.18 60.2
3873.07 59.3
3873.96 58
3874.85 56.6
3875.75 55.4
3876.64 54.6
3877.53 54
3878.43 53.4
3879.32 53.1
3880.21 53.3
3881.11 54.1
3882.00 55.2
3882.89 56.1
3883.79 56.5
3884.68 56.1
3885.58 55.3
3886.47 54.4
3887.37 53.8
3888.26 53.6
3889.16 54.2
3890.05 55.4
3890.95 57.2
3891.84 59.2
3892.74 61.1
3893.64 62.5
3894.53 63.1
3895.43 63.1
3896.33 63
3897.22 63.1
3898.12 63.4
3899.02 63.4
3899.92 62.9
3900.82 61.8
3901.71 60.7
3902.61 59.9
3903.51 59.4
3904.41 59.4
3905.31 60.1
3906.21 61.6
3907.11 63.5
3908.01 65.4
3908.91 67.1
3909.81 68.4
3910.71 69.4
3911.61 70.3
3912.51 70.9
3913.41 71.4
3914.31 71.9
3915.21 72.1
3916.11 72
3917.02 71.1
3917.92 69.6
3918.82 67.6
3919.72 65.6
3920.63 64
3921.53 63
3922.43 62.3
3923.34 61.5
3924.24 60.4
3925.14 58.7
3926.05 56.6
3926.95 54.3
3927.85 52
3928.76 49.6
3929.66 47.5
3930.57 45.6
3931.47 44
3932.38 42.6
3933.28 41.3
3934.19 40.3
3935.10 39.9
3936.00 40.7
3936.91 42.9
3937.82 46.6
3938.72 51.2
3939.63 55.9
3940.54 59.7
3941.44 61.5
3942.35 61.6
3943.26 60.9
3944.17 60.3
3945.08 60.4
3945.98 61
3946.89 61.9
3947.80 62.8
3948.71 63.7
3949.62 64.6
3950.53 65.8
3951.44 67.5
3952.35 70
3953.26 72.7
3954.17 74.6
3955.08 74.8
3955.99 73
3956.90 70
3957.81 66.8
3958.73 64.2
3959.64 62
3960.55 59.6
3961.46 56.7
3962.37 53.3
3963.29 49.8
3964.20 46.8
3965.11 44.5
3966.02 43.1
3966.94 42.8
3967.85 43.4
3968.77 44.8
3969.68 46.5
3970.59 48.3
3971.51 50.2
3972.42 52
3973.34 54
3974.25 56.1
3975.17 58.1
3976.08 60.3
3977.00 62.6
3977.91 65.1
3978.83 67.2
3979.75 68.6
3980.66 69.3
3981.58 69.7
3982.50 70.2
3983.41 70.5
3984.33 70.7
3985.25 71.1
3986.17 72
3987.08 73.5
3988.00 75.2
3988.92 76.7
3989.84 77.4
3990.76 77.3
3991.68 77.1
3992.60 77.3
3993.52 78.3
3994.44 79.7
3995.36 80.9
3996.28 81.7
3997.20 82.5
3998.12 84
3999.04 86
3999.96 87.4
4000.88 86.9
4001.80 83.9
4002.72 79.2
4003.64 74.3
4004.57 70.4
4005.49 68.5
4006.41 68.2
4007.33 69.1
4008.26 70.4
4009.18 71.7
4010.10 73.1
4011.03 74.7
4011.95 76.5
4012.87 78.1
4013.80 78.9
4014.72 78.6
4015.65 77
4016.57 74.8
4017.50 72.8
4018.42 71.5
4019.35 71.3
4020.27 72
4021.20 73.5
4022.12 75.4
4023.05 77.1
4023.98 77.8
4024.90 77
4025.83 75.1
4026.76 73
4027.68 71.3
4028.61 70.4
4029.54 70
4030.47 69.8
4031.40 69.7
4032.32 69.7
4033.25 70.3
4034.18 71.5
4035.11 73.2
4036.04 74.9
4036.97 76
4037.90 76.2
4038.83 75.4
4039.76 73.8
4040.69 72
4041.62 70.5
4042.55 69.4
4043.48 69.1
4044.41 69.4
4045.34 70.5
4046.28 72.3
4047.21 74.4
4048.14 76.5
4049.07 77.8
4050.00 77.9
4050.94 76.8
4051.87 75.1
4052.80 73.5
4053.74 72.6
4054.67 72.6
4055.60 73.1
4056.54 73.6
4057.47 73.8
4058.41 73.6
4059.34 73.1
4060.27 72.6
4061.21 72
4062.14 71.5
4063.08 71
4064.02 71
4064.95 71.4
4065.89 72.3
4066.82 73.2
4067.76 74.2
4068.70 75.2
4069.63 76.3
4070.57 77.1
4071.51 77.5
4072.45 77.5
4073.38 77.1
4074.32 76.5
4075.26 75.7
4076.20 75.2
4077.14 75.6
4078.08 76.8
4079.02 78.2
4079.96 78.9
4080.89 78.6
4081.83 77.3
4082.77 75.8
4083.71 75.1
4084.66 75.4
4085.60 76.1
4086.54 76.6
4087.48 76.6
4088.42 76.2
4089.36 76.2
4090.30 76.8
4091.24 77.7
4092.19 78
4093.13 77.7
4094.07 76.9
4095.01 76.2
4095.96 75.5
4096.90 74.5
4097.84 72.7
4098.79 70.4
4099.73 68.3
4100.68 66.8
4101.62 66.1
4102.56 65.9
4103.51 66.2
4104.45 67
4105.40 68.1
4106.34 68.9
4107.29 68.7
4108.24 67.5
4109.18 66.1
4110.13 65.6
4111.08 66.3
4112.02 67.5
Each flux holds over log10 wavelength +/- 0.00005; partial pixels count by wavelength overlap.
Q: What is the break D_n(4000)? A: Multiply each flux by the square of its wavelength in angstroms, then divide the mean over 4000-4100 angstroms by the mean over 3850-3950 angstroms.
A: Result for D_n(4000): 1.36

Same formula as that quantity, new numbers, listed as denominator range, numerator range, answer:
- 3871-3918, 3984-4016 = 1.33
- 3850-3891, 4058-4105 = 1.41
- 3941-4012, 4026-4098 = 1.16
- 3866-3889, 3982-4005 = 1.45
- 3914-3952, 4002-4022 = 1.33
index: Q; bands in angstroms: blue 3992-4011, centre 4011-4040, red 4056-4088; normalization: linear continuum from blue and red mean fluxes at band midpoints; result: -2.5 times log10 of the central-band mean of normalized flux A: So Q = 0.04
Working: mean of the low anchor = 77.6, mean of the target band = 74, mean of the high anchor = 75.1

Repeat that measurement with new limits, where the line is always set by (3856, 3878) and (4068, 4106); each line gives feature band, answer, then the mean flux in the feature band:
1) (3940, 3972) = 0.13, 59.1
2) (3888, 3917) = -0.01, 63.6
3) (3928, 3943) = 0.32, 48.4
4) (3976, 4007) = -0.10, 75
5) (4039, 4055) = -0.02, 73.2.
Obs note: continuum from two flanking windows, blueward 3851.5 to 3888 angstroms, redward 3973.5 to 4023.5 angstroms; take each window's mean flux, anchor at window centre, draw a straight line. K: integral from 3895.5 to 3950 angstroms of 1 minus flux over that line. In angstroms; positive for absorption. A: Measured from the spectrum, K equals 4.4 angstroms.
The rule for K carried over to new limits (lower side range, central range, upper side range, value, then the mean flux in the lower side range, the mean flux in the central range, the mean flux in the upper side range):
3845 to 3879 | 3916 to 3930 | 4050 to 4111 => 0.6 angstroms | 59.7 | 60.8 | 73.6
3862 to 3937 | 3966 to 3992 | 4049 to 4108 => 1.2 angstroms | 59.2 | 62.8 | 74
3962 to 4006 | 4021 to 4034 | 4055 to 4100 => -0.4 angstroms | 66.9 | 72.8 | 75.1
